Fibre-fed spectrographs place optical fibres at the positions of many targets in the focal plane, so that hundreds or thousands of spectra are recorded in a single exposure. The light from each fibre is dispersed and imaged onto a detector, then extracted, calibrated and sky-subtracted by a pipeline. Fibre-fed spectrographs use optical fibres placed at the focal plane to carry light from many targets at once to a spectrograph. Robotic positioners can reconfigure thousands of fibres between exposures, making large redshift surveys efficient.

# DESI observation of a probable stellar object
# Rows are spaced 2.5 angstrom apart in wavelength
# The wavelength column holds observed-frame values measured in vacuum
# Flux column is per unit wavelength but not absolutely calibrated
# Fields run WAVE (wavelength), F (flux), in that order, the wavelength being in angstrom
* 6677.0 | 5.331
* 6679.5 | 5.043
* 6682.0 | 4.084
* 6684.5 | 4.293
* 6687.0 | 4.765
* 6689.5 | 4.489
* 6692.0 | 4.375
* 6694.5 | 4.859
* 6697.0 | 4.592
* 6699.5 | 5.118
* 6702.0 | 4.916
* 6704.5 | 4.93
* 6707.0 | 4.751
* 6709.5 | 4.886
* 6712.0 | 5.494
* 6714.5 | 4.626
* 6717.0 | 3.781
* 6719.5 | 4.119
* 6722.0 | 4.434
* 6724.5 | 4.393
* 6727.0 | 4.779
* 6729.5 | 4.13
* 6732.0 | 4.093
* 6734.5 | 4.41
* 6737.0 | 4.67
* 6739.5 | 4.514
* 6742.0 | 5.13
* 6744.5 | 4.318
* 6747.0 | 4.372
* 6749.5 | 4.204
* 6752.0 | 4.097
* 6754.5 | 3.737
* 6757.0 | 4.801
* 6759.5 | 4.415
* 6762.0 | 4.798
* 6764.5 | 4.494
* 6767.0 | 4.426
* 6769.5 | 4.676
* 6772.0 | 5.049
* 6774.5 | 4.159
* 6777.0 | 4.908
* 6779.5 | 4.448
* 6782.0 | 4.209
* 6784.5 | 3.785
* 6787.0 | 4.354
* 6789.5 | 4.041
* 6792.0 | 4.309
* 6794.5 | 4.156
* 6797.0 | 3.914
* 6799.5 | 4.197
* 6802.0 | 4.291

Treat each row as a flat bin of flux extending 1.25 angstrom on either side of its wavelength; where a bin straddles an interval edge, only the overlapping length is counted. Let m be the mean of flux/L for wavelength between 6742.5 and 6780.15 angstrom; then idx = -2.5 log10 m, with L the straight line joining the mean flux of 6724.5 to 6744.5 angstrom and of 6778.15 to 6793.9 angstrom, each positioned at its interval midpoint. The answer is -0.03 mag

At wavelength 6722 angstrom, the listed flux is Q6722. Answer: 4.434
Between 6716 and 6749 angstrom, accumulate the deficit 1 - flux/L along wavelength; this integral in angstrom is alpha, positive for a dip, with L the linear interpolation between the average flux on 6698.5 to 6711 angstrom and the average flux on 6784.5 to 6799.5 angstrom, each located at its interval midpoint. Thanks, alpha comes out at 1.93 angstrom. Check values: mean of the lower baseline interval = 4.93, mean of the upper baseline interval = 4.13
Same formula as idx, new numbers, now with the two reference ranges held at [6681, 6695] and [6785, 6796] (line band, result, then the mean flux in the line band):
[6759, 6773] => -0.098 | 4.65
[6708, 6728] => -0.044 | 4.56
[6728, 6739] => -0.003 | 4.35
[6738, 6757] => -0.019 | 4.37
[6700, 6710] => -0.110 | 4.89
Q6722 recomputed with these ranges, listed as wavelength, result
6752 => 4.097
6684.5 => 4.293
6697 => 4.592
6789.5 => 4.041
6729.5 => 4.13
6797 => 3.914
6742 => 5.13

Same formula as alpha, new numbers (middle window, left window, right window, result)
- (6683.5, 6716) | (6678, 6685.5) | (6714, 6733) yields -2.7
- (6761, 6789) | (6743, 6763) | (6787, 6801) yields -1.5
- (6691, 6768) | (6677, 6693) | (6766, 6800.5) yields -1.3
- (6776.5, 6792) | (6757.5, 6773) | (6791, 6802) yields 0.3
